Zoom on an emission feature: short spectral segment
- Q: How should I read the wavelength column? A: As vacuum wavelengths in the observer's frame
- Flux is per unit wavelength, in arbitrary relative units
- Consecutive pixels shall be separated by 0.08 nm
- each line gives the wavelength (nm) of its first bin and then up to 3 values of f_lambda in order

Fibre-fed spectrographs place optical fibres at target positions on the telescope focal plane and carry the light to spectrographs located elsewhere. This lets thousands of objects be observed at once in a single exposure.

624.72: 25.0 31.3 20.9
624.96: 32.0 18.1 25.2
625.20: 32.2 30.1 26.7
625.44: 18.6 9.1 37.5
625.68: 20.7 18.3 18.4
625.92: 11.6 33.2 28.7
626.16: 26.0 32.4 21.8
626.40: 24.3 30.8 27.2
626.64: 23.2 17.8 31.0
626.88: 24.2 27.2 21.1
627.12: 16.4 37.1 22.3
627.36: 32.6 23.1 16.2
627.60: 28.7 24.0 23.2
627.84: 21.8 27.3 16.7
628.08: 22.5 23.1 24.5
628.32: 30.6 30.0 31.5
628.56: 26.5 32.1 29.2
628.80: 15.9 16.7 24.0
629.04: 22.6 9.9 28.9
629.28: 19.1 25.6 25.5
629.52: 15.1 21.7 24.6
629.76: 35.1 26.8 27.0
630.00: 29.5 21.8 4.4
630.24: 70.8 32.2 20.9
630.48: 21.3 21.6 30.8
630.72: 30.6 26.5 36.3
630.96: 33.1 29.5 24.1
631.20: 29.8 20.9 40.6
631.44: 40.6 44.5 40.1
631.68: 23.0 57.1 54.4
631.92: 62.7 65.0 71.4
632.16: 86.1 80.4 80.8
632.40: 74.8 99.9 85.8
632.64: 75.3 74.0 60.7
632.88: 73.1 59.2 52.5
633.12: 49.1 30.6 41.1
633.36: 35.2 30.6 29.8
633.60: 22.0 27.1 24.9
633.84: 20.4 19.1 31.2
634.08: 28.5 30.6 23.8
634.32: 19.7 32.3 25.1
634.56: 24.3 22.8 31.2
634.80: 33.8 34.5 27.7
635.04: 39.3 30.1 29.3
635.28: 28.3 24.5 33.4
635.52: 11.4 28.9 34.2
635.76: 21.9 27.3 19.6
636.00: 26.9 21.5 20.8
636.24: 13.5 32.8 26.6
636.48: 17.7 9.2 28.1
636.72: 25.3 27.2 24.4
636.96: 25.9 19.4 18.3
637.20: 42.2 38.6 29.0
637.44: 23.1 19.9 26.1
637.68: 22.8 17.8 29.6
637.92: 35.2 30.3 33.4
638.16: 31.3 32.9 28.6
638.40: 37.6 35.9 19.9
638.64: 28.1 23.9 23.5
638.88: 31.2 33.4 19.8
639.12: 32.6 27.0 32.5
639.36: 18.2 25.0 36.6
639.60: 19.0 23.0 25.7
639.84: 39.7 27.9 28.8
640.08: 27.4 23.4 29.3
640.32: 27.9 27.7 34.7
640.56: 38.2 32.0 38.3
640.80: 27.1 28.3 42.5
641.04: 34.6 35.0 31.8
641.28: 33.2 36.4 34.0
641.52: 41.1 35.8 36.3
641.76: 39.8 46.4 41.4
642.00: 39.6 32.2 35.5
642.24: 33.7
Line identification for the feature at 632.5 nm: [O II]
